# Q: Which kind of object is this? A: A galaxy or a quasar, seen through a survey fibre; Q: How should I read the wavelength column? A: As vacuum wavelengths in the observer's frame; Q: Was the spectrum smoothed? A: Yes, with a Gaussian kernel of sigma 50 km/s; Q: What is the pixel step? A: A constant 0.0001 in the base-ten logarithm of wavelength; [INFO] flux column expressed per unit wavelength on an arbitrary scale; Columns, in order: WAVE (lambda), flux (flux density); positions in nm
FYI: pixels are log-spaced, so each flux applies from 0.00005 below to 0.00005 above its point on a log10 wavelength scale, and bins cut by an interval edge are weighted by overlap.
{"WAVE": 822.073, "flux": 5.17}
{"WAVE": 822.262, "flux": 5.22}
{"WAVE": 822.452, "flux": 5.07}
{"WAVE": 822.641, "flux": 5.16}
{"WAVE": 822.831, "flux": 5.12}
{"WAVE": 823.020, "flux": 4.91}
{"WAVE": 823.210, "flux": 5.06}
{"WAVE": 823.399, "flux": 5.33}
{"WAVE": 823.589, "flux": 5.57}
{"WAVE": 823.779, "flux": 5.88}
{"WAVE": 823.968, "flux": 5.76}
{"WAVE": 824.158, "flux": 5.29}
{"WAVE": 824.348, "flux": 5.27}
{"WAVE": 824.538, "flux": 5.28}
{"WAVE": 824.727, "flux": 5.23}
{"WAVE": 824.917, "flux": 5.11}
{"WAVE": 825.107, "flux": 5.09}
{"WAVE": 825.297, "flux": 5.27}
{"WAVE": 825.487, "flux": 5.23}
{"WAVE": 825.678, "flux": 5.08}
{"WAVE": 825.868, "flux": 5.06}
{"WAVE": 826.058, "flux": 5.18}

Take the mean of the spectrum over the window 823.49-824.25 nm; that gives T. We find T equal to 5.62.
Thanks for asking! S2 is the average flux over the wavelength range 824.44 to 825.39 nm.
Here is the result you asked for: 5.2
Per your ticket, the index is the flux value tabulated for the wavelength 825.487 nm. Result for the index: 5.23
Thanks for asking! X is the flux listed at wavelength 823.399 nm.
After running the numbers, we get 5.33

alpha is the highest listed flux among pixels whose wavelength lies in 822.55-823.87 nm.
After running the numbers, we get 5.88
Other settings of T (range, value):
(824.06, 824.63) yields 5.28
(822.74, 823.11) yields 5.02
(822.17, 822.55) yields 5.14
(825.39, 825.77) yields 5.14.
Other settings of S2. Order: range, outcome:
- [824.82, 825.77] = 5.15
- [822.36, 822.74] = 5.11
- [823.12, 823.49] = 5.2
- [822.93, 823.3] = 4.98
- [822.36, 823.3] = 5.06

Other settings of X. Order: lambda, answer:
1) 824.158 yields 5.29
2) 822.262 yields 5.22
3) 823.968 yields 5.76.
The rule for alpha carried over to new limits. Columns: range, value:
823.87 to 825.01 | 5.76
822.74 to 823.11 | 5.12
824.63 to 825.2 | 5.23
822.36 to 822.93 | 5.16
